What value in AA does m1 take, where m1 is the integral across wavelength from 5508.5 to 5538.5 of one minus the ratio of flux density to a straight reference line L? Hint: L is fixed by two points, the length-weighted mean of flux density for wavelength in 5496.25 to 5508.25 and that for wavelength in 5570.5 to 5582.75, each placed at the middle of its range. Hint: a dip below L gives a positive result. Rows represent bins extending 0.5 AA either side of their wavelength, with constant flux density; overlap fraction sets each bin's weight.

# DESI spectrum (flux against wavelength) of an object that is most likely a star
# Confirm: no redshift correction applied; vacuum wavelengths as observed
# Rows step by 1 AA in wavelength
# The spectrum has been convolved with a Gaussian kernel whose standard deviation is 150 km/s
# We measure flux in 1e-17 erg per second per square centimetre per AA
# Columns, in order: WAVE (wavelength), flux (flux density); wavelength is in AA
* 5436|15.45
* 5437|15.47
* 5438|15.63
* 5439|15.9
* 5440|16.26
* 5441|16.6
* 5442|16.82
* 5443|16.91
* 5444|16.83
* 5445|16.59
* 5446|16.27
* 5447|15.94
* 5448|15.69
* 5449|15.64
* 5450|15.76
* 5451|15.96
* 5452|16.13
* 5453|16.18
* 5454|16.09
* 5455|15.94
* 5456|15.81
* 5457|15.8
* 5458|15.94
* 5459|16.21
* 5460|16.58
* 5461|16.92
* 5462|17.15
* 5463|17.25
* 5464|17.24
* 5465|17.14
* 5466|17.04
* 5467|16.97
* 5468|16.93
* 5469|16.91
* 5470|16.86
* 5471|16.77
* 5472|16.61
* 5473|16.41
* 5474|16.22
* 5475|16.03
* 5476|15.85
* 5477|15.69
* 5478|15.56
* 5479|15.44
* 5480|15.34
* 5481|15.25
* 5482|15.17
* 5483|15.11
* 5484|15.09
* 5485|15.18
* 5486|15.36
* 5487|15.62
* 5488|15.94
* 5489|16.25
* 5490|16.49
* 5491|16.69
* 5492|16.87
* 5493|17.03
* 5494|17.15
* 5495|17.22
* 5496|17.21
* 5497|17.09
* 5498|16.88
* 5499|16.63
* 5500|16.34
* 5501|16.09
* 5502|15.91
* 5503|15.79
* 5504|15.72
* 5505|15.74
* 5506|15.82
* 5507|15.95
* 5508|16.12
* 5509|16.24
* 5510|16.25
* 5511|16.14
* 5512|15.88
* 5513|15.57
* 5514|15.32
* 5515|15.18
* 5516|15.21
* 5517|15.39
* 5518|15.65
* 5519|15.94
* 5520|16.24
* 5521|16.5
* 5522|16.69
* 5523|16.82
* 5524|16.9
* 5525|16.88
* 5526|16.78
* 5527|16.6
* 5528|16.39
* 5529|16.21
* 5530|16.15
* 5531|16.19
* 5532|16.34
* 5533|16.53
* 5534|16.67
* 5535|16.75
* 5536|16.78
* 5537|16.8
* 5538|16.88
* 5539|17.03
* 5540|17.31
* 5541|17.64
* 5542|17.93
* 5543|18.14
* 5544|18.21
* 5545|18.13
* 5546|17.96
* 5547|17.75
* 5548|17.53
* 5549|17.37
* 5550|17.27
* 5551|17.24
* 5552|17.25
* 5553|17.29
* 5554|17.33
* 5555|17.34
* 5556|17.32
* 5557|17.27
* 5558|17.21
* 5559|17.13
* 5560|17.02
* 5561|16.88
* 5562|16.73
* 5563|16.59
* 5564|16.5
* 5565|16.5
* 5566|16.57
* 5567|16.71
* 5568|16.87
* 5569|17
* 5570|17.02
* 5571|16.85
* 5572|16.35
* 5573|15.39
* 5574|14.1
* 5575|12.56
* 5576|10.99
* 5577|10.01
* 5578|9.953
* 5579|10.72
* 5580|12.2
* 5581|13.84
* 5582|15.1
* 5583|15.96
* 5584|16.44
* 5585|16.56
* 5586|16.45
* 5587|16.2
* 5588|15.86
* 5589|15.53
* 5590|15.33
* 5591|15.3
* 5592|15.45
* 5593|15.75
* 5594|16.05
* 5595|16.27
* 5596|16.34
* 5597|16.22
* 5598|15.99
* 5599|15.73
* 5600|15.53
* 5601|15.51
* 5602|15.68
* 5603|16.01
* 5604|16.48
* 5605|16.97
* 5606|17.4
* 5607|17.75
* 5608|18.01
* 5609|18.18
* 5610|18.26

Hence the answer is -1.82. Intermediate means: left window 16.2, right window 13.2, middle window 16.3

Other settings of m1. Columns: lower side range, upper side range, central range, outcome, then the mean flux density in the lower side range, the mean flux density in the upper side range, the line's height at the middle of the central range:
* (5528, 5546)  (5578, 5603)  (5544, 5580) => 0.5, 17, 15.3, 16.2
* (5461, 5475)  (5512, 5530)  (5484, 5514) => 0.4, 16.9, 16.1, 16.4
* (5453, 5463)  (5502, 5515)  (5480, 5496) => 0.0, 16.3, 15.9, 16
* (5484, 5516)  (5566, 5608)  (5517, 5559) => -3.1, 16.2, 15.4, 15.8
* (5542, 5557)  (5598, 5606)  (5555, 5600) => 3.3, 17.6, 16.1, 16.8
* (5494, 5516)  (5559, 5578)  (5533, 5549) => -1.7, 16.1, 15.5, 15.8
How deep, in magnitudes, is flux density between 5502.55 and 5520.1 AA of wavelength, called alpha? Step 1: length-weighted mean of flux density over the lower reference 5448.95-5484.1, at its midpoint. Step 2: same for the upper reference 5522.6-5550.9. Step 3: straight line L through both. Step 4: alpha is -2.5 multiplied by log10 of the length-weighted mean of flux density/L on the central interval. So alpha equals 0.07 mag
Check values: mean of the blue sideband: 16.2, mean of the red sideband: 17.1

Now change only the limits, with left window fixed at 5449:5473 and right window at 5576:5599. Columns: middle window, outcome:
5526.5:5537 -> -0.062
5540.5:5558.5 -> -0.148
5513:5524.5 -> -0.016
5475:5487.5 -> 0.057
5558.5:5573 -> -0.110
